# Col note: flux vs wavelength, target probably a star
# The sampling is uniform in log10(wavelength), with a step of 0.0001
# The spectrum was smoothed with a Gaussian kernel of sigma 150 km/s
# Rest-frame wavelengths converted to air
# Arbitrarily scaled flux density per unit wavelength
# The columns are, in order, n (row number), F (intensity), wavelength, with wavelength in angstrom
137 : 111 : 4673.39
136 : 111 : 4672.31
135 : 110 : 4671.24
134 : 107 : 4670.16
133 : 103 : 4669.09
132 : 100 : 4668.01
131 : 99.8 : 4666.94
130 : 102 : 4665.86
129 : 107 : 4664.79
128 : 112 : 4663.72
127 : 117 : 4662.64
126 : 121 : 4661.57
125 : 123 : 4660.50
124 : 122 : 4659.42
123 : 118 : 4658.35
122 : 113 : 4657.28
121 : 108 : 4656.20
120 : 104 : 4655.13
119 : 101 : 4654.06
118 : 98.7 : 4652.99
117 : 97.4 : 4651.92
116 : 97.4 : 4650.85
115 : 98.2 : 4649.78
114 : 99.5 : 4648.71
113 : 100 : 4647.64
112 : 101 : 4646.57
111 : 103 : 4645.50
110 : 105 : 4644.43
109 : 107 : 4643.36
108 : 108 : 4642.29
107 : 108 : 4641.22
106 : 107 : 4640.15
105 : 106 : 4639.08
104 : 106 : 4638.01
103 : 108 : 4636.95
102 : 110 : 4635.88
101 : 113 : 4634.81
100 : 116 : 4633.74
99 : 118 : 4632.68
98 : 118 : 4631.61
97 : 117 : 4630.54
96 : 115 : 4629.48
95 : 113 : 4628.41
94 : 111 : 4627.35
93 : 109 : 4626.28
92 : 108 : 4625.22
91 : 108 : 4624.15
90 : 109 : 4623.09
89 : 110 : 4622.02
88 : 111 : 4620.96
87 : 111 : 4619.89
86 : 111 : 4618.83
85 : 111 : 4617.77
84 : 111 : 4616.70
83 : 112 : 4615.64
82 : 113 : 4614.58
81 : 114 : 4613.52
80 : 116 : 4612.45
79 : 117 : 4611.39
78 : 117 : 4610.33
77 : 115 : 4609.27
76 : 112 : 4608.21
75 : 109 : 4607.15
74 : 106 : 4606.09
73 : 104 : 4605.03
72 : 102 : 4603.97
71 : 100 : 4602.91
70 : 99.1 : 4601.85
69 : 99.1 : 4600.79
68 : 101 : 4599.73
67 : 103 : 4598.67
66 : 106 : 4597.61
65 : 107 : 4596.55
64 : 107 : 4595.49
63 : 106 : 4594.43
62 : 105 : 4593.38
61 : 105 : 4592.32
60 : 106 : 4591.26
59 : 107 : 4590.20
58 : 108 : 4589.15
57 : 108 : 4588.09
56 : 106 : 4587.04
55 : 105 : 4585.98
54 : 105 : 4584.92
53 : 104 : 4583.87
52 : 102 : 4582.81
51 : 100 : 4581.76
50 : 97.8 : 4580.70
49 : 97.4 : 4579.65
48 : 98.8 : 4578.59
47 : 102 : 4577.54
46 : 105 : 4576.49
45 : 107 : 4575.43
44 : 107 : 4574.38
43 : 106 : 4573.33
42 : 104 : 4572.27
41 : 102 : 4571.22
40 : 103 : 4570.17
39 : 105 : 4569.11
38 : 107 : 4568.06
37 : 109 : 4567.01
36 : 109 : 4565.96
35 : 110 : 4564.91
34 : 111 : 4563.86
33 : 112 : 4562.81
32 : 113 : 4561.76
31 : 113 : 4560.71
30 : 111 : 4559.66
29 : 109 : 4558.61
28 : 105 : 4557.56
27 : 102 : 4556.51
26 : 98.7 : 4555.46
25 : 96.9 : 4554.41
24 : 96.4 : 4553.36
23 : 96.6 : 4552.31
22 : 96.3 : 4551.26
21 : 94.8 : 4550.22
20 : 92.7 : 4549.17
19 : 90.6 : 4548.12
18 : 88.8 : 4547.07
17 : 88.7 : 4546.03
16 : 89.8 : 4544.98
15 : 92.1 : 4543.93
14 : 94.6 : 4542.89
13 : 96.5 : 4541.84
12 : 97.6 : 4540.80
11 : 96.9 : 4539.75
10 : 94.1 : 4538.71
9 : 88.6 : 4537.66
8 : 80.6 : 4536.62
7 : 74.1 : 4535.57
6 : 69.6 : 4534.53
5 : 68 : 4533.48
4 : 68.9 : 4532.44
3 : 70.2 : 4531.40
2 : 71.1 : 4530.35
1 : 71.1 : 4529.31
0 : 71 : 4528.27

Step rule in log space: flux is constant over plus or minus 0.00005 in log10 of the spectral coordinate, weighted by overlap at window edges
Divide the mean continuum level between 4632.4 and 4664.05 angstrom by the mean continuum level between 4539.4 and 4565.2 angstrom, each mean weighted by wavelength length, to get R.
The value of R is 1.08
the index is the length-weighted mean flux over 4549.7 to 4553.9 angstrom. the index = 96.1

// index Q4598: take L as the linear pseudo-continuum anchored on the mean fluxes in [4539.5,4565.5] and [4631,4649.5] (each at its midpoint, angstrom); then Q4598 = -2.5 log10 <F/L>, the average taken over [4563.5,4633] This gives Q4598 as -0.04 mag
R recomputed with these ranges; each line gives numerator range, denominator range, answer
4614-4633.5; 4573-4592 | 1.08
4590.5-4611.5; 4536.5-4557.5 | 1.13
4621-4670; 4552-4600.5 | 1.03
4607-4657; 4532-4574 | 1.12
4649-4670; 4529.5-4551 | 1.26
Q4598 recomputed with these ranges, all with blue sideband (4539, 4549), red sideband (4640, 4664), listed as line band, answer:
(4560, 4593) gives -0.09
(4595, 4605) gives -0.02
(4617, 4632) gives -0.08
